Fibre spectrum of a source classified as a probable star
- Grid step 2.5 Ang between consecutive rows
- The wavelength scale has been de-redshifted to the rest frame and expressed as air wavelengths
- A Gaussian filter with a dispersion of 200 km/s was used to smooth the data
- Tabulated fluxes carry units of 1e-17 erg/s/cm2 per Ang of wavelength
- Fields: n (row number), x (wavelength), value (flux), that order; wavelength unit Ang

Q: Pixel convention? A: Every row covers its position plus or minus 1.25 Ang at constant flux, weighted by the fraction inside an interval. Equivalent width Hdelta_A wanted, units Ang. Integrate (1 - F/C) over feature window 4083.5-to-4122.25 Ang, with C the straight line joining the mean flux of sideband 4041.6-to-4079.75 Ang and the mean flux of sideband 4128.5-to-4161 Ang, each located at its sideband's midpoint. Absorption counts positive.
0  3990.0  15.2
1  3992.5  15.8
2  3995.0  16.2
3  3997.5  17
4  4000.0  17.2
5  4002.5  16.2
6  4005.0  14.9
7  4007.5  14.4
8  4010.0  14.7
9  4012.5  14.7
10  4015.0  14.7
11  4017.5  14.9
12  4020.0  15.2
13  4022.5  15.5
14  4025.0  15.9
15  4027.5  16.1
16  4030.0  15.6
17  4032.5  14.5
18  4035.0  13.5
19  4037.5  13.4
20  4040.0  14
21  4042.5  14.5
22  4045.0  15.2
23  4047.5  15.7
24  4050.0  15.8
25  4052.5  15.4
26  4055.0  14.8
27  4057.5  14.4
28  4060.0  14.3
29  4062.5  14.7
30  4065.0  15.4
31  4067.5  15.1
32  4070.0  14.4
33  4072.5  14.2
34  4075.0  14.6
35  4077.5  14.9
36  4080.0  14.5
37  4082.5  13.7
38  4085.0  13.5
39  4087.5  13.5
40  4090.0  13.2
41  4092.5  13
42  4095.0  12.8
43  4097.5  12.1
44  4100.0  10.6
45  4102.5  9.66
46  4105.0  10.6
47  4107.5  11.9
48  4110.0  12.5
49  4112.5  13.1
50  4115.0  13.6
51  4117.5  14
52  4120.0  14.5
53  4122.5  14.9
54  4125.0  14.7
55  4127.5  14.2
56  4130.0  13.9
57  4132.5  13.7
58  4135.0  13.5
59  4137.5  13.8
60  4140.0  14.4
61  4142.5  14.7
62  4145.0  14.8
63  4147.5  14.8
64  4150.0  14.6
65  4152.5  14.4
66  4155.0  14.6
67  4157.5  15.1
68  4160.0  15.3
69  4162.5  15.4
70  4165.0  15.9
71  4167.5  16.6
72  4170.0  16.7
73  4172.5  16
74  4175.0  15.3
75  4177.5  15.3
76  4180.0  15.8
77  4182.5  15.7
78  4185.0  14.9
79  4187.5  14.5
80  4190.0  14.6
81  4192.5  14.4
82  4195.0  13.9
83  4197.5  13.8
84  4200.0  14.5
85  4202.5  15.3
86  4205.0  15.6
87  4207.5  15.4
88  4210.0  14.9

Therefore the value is 5.3 Ang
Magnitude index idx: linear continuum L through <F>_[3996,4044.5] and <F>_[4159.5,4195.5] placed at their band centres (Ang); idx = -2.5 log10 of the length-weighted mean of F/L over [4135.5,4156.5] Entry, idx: 0.06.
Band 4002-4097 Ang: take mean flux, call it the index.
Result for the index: 14.6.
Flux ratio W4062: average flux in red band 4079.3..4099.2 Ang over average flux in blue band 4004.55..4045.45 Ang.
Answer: 0.9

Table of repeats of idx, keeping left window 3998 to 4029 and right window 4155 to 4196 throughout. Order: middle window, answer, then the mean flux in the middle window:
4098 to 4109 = 0.38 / 10.8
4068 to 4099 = 0.12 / 13.7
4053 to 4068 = 0.04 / 14.8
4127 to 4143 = 0.10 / 14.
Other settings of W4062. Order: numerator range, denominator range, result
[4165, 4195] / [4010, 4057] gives 1.03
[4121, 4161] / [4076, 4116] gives 1.14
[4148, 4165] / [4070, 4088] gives 1.06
